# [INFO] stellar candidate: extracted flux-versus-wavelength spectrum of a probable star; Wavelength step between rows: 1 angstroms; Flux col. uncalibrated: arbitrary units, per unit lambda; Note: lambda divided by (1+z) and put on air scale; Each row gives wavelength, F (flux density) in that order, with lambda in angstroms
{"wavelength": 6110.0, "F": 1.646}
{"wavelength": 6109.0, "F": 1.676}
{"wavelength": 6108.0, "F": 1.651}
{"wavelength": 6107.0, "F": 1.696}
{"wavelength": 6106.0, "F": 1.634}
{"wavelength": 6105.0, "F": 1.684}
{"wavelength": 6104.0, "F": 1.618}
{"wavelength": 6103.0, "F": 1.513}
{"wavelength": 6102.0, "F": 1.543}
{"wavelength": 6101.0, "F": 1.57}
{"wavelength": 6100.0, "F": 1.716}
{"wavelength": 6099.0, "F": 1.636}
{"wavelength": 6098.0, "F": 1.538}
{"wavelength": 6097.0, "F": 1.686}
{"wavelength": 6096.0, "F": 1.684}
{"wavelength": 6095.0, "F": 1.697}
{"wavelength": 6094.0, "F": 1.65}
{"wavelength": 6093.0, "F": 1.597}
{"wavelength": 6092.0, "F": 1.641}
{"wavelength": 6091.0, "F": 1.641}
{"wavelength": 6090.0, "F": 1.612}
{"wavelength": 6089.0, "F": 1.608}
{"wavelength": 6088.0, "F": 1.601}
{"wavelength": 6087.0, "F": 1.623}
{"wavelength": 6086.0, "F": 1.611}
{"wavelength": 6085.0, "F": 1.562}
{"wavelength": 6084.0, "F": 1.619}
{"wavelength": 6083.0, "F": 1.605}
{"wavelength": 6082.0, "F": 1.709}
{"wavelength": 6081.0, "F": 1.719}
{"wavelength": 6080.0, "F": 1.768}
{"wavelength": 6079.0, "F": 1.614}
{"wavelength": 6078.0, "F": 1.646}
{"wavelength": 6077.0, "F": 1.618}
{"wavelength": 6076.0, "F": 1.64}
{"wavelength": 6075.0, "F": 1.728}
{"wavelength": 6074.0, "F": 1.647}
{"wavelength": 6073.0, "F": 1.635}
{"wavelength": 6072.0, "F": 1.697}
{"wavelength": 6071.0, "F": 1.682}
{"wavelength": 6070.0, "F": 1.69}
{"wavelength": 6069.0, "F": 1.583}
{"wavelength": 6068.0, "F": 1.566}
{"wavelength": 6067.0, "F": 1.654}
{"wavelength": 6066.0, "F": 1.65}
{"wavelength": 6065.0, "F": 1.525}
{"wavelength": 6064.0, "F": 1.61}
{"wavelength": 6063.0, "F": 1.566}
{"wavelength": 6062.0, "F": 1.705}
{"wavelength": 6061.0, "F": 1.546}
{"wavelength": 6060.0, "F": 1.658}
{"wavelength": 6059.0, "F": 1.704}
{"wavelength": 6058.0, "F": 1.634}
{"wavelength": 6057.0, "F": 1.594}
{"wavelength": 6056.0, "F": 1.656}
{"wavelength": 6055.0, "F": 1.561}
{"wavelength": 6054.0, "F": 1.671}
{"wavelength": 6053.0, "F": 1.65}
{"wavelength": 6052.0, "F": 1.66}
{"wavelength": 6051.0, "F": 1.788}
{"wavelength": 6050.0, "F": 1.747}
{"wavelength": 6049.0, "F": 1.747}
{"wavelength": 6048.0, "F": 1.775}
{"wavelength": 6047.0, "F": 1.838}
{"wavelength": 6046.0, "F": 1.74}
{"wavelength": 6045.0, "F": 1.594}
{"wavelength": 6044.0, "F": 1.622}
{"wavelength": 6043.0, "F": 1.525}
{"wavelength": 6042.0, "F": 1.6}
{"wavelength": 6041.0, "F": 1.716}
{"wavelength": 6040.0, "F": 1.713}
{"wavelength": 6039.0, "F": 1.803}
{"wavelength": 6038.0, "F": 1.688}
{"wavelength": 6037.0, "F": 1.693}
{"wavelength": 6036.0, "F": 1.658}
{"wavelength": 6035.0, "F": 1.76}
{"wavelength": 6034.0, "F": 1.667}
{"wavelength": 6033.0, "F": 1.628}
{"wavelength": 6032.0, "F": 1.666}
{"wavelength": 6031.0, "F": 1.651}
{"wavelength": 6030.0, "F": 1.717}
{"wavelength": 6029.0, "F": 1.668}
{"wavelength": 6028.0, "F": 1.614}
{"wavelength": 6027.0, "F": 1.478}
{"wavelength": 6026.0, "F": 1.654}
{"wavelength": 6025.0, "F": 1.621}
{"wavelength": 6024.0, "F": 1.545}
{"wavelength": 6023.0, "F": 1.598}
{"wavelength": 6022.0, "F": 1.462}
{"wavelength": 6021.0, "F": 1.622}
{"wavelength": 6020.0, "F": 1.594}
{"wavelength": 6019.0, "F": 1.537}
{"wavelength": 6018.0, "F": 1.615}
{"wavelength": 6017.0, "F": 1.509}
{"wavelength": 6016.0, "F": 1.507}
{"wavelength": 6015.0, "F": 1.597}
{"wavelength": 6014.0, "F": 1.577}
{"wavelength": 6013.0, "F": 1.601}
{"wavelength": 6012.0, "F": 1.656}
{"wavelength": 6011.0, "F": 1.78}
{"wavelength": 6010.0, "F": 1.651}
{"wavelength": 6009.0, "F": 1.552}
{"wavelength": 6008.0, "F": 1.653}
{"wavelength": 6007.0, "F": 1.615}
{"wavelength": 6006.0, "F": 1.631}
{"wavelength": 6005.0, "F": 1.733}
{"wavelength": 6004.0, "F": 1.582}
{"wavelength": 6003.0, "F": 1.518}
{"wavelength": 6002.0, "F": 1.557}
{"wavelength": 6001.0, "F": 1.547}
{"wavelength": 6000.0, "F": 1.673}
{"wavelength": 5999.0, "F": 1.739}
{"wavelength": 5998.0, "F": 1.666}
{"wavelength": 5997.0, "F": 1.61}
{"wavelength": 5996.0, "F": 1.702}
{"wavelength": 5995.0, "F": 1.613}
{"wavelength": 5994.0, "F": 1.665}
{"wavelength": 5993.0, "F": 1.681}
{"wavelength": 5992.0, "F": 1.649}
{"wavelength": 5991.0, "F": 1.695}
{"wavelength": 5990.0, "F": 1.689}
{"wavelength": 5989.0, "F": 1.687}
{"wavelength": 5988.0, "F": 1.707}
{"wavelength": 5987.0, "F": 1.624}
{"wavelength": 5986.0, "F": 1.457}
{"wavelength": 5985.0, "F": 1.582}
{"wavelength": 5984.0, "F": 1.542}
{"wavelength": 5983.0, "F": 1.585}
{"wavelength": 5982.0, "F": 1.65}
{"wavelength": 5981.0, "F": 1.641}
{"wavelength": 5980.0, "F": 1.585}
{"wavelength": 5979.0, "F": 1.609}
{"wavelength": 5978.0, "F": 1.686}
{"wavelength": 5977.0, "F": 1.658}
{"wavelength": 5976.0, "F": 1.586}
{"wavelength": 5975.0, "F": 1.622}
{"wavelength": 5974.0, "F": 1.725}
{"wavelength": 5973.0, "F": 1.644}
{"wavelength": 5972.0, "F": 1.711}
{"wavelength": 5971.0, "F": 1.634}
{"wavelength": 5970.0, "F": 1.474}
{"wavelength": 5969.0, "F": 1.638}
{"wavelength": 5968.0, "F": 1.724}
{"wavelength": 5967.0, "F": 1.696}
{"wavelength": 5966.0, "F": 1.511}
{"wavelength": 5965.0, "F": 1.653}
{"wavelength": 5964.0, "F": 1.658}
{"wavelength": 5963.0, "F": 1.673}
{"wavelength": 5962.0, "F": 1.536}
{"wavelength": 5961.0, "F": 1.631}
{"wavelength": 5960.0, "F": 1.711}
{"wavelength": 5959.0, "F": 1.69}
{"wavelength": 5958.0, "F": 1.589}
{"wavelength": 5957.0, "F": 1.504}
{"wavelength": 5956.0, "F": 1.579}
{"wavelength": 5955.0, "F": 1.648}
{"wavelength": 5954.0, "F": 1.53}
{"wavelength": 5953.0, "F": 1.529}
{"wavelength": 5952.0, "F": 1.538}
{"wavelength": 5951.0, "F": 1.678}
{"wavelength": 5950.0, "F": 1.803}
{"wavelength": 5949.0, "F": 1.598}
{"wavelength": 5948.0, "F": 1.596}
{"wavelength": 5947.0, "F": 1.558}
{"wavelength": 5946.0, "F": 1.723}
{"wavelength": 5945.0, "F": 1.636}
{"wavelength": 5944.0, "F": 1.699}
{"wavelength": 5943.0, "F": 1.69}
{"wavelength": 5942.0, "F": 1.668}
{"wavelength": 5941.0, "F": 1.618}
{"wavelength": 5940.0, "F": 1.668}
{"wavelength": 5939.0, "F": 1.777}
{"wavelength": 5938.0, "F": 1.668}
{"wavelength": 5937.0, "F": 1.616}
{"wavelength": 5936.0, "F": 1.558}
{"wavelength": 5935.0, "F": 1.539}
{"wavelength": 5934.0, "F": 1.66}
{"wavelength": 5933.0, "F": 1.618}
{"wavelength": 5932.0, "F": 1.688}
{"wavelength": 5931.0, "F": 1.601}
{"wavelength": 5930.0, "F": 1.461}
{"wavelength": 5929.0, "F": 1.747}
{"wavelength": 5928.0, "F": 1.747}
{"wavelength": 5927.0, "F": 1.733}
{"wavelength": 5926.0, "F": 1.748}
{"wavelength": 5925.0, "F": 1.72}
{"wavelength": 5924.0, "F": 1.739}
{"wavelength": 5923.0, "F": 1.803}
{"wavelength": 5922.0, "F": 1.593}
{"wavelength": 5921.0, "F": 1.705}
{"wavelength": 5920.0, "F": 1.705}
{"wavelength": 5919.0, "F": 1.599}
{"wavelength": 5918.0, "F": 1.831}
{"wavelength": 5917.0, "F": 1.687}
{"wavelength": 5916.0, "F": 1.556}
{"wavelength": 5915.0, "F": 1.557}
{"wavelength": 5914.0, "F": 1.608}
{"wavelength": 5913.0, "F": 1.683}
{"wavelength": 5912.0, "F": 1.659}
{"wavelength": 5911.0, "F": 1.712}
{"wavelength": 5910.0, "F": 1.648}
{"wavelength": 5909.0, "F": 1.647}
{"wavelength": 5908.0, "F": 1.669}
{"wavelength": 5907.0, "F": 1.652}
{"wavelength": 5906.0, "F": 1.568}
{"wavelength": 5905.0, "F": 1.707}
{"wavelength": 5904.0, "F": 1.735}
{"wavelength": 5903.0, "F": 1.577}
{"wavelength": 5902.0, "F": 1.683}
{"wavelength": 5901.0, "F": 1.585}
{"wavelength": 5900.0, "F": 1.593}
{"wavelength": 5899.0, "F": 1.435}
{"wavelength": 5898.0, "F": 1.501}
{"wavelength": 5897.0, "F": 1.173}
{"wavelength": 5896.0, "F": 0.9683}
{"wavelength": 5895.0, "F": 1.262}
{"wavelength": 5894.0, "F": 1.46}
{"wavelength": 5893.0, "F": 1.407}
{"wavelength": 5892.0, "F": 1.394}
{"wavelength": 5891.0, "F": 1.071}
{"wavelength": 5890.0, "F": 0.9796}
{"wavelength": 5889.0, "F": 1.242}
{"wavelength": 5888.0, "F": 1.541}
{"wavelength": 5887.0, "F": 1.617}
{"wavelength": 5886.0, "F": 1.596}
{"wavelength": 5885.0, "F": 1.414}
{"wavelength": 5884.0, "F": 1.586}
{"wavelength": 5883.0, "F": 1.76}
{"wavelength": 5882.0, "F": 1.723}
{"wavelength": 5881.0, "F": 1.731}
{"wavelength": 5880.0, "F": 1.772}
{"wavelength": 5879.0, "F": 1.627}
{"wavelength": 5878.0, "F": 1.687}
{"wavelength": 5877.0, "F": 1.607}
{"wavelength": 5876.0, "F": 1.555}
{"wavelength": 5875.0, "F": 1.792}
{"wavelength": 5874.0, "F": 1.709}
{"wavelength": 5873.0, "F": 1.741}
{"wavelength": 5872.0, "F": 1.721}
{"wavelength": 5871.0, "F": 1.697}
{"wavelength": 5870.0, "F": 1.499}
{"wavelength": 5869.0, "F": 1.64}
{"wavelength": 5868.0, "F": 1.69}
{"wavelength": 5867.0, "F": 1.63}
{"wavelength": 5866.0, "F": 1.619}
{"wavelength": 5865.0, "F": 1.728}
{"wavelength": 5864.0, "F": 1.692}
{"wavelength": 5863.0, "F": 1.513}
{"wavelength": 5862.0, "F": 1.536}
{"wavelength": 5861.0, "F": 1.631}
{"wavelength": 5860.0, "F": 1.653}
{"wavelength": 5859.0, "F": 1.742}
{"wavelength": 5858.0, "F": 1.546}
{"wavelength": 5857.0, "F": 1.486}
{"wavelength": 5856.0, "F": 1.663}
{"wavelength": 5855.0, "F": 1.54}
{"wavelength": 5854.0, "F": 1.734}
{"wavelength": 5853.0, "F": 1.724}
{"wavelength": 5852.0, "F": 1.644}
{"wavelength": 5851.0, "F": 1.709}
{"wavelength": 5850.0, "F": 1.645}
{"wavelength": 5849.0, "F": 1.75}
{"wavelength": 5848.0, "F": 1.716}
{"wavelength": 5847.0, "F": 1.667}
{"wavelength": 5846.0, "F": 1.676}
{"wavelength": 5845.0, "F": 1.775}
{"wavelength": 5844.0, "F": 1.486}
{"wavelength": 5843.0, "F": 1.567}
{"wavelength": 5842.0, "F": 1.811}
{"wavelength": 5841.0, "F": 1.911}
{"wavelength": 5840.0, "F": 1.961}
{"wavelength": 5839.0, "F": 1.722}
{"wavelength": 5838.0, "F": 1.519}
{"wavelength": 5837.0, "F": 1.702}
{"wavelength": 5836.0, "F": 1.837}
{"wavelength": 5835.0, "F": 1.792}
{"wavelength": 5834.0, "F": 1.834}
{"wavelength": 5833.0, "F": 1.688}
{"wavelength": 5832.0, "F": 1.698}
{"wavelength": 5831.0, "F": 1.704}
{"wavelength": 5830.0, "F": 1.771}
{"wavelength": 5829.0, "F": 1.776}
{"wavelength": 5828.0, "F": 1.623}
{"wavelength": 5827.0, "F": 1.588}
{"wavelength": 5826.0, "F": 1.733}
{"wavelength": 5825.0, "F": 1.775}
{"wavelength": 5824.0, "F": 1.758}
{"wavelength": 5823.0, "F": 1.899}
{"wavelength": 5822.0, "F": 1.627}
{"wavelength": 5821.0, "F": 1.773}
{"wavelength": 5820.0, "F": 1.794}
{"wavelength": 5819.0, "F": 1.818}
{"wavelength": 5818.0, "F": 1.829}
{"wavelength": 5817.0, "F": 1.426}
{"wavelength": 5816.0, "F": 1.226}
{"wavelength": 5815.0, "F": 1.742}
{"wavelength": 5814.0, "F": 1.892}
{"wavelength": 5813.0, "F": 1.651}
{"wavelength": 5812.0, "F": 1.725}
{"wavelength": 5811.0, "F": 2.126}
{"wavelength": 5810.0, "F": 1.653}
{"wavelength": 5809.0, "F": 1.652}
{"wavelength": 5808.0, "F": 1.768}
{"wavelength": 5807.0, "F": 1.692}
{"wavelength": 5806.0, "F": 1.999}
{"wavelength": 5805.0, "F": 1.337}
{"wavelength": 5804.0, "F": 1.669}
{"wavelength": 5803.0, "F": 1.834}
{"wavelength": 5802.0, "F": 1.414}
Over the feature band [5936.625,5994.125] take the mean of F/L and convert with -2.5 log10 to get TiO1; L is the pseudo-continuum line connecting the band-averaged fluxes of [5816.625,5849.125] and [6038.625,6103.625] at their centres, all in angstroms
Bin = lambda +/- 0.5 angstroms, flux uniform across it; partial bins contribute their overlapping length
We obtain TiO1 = 0.03 mag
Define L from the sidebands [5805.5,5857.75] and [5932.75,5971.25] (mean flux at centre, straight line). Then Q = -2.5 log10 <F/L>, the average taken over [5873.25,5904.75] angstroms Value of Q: 0.11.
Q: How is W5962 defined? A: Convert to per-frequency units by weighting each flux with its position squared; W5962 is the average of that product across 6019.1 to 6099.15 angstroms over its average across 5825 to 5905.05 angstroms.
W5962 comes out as 1.1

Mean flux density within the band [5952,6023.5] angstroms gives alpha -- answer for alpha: 1.62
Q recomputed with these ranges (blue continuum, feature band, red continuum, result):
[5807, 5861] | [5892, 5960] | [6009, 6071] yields 0.042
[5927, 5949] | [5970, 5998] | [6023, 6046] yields 0.008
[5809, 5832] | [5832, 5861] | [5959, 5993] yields 0.007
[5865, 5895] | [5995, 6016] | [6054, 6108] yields -0.013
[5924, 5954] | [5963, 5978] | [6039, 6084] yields 0.008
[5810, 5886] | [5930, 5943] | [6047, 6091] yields 0.025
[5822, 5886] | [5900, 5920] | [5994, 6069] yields 0.012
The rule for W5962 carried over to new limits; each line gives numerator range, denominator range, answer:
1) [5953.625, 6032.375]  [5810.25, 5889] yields 1.01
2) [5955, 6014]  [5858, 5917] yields 1.07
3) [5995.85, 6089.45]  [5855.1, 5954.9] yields 1.07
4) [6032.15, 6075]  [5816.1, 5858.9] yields 1.05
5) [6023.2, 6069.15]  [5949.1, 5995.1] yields 1.04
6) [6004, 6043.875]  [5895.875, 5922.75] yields 1.05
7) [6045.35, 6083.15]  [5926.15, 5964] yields 1.06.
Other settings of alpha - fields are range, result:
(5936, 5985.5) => 1.63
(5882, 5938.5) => 1.57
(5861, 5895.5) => 1.57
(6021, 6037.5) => 1.63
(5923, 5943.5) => 1.67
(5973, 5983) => 1.64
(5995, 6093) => 1.64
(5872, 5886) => 1.67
